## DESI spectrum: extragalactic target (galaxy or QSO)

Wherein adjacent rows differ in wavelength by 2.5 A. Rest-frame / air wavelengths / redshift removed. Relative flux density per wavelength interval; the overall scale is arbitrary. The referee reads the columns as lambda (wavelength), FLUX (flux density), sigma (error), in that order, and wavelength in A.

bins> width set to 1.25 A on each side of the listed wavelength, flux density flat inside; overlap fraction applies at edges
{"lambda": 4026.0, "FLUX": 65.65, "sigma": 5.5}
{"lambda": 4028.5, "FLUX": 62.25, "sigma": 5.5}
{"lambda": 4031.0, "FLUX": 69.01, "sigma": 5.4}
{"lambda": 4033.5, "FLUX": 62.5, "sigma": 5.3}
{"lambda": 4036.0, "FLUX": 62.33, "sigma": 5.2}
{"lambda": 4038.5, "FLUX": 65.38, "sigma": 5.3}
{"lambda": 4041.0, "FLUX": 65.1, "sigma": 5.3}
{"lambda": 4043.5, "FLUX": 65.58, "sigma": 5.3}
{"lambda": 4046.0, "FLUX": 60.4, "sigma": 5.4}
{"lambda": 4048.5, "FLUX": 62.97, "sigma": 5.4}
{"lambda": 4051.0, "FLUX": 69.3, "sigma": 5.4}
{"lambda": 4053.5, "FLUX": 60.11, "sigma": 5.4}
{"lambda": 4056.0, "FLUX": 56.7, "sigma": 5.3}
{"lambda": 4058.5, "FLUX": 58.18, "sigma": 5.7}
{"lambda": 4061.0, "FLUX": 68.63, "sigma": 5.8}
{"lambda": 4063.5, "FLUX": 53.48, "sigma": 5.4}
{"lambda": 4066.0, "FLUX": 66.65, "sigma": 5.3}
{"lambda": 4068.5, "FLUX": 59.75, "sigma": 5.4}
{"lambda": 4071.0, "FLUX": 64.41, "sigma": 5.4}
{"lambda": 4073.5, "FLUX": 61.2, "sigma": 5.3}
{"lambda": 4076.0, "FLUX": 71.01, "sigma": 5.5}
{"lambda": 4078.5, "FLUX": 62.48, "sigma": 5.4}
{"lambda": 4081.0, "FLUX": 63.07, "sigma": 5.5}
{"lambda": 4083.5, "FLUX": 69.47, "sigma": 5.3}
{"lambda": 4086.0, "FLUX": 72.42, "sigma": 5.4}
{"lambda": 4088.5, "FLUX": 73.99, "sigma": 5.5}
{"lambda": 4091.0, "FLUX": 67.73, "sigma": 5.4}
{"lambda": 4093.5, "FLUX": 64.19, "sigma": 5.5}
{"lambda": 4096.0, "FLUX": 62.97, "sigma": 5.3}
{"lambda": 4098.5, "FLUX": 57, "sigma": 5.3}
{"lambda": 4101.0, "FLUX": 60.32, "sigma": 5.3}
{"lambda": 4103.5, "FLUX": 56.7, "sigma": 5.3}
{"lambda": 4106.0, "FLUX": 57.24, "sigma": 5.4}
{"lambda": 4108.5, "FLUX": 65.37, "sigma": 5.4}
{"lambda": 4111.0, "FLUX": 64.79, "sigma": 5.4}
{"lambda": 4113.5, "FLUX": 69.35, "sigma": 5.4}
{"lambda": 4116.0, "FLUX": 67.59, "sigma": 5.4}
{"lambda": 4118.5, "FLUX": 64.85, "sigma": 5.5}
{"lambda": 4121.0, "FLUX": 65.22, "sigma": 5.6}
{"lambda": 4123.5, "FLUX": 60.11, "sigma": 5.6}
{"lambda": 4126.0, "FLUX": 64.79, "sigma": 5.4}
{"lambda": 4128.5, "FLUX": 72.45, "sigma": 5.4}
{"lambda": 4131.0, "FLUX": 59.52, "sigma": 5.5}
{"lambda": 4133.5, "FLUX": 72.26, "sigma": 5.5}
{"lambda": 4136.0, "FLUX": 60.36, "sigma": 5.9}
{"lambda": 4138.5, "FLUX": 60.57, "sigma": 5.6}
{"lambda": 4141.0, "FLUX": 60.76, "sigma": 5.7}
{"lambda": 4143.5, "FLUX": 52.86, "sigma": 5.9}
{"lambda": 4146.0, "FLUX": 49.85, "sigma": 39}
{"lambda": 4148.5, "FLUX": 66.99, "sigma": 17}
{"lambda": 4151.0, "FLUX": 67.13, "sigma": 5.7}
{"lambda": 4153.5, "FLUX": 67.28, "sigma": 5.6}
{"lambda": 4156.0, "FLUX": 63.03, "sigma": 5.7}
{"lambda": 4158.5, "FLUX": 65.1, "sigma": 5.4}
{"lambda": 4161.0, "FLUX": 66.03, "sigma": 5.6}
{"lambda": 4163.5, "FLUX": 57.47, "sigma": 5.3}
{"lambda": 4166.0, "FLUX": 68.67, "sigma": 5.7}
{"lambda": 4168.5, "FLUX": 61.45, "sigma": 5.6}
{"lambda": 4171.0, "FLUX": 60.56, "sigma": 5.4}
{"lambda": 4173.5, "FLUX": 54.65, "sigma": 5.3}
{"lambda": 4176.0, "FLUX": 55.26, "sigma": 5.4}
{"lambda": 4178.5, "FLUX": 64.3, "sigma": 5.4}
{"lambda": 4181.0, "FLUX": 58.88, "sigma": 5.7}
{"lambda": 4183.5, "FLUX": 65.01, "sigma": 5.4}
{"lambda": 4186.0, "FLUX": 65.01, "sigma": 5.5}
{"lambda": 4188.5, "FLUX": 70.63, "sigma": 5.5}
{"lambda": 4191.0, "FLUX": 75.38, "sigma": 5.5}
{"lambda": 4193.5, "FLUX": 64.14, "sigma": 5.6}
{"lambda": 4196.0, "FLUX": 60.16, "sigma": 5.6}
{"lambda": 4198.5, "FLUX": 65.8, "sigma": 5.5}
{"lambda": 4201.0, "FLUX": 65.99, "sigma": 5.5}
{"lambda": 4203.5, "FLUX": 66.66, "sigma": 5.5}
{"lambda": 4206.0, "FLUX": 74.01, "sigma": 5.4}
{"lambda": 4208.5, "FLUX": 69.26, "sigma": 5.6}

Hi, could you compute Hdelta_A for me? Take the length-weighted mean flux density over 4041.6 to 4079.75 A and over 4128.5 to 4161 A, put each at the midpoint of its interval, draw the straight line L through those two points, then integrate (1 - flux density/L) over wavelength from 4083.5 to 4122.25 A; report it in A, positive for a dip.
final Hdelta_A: -1.3 A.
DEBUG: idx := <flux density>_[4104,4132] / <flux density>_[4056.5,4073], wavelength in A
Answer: 1.05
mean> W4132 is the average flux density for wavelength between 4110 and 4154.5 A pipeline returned 63.7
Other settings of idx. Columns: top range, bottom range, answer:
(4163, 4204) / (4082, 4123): 0.98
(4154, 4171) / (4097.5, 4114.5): 1.03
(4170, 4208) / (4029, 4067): 1.02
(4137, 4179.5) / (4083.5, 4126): 0.95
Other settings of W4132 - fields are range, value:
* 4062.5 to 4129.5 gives 64.4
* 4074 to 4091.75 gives 68.3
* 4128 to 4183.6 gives 62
